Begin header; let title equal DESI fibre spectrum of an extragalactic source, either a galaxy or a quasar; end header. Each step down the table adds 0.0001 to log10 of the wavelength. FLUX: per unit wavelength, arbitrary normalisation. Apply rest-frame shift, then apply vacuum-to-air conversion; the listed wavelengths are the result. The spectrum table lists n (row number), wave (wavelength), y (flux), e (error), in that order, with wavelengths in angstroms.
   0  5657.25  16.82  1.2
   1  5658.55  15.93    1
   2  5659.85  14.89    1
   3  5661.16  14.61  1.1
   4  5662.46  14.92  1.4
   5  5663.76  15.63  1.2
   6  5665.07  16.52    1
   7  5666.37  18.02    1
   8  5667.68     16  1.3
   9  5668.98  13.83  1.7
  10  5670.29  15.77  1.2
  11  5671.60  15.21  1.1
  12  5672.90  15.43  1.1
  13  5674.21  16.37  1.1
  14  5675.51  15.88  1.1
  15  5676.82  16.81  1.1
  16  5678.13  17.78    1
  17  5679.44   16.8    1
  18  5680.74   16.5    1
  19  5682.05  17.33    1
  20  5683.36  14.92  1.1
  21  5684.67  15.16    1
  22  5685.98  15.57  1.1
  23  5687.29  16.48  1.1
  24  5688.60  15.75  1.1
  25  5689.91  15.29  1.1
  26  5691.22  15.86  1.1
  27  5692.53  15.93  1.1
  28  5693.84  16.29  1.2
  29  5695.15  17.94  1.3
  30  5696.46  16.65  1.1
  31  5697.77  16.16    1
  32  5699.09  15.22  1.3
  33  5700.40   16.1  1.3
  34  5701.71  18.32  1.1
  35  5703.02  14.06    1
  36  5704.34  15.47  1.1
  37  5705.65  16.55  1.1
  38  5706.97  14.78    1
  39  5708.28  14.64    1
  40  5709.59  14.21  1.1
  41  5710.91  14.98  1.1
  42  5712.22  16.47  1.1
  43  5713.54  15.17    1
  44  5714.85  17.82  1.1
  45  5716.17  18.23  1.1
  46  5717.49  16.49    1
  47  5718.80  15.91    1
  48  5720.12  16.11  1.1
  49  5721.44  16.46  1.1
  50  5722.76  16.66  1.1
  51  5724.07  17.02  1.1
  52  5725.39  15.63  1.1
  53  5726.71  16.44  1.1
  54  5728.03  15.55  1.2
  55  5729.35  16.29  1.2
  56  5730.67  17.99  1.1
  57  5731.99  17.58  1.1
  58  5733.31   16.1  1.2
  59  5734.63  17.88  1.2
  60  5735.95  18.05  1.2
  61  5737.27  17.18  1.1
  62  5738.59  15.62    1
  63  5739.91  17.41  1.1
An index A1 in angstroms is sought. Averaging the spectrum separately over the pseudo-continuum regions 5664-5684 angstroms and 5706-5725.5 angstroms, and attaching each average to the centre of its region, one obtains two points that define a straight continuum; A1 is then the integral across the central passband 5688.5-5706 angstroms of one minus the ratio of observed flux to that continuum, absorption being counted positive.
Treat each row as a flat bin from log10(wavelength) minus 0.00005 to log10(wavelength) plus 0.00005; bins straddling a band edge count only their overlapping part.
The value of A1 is 0.0 angstroms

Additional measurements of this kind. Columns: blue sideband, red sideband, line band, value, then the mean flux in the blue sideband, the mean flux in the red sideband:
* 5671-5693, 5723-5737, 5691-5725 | 0.7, 16.1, 16.9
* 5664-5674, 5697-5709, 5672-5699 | -0.8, 15.8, 15.7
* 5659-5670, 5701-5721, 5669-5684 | -0.5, 15.6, 16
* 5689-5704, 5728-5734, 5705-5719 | 0.4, 16.1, 16.8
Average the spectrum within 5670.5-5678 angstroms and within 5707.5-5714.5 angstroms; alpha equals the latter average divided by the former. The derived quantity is 0.9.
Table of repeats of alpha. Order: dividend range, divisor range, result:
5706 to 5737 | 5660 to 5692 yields 1.03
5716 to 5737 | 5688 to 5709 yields 1.05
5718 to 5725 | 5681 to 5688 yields 1.03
